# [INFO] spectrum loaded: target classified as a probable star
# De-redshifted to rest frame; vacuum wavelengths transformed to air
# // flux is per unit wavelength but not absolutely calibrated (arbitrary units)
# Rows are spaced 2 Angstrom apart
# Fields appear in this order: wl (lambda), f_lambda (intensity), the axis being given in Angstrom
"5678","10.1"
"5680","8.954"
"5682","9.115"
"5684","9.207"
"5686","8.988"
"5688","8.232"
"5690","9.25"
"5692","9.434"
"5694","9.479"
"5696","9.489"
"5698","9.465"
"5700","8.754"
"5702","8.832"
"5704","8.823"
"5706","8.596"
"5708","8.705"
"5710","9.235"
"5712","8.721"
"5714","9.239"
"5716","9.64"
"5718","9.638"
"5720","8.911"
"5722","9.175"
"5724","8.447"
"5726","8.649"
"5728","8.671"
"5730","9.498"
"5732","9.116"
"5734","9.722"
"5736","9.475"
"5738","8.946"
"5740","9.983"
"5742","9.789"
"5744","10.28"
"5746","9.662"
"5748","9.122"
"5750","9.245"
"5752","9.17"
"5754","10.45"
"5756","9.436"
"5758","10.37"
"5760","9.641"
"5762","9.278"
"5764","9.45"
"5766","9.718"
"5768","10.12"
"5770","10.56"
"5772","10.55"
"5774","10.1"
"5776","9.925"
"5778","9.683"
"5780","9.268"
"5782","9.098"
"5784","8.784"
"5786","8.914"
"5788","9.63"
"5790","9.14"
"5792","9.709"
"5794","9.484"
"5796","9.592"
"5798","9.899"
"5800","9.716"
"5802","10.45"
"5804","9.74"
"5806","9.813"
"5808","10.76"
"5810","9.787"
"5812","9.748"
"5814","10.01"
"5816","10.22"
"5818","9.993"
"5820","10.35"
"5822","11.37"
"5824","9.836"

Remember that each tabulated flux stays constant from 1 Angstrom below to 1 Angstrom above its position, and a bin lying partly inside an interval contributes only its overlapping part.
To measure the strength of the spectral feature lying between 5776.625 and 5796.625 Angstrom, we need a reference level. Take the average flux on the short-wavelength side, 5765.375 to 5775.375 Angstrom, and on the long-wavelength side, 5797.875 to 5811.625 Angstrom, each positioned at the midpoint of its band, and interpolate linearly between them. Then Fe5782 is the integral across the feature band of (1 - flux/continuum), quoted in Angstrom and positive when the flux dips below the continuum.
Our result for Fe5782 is 1.6 Angstrom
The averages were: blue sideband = 10.2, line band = 9.34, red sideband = 10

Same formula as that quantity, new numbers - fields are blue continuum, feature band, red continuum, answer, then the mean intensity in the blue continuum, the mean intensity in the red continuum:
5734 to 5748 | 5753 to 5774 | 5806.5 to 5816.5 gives -0.4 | 9.65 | 10.1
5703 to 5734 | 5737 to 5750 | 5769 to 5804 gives -0.5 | 9.03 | 9.68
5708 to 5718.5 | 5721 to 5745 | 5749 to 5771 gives 0.4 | 9.22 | 9.77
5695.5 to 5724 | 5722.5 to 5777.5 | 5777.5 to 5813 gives -1.6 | 9.06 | 9.62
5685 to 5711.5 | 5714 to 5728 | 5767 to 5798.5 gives 0.2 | 9.02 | 9.65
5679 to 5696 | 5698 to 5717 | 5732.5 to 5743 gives 0.6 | 9.11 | 9.56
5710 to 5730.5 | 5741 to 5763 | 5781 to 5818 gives -0.9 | 9.06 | 9.7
